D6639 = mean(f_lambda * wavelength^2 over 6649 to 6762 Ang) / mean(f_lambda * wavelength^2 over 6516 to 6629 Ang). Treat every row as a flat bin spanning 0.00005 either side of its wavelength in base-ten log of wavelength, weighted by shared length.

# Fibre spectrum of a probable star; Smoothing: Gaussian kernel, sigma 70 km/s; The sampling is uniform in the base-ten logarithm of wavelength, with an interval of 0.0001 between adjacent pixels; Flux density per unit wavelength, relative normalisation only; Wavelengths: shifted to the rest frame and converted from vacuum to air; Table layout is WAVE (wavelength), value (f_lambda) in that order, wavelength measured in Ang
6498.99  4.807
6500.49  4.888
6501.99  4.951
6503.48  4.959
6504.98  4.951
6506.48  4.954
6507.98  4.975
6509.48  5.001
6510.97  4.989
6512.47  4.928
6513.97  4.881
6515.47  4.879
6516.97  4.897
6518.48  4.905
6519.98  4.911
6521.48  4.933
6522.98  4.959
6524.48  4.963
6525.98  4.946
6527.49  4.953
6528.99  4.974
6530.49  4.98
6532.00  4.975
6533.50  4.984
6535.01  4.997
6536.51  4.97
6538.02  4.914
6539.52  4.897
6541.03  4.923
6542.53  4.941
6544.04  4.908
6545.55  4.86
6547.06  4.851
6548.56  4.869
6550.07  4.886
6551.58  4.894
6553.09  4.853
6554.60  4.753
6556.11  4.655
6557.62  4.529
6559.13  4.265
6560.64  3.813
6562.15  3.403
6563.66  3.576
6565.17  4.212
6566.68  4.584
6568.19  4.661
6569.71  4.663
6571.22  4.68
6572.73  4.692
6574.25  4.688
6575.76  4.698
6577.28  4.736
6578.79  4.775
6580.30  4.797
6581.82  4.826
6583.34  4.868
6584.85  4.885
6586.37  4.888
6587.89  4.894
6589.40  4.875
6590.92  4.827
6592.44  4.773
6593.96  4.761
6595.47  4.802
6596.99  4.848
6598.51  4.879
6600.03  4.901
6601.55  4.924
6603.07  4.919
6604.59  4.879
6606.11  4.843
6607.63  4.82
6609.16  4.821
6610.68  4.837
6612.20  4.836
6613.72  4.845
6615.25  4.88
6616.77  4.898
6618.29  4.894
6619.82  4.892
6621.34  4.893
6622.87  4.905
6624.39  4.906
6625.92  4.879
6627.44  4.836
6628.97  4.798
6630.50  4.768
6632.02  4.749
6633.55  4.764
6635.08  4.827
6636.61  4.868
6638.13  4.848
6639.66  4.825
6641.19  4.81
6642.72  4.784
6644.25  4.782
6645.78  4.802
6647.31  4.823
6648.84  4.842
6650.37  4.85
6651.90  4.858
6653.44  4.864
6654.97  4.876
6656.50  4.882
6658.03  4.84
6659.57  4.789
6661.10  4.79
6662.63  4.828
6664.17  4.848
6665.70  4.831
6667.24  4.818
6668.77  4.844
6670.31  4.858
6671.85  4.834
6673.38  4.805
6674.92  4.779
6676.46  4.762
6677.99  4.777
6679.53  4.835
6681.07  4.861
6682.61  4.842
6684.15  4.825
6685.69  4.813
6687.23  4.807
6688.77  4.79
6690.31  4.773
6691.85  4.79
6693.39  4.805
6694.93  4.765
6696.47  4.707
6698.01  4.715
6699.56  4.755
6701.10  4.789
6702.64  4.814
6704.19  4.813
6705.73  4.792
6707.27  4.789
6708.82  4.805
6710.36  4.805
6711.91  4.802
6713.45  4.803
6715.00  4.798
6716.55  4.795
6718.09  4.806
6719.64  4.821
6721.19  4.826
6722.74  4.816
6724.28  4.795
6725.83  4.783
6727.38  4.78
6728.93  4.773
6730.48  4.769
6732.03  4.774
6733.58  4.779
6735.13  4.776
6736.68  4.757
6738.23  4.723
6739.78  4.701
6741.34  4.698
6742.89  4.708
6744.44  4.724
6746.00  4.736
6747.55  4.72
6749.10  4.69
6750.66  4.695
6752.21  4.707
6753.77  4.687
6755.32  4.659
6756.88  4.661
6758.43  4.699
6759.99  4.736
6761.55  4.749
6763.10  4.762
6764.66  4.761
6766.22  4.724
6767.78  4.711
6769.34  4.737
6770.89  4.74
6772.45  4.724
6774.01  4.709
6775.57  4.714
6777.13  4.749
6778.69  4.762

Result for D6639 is 1.04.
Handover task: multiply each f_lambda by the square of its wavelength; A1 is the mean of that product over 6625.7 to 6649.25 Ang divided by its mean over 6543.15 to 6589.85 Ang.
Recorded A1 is 1.06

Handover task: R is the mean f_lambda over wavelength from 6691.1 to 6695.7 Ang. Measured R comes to 4.79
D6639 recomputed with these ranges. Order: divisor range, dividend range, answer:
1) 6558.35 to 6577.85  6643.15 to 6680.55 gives 1.14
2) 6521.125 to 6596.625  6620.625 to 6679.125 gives 1.05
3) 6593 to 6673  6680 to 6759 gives 1.01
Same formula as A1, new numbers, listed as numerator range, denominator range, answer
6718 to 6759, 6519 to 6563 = 1.05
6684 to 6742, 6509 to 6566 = 1.06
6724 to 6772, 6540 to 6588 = 1.08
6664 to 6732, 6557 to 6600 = 1.08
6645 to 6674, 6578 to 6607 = 1.02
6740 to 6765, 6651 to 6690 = 1.00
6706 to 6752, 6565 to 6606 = 1.04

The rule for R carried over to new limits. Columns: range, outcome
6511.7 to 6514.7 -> 4.9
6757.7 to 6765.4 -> 4.74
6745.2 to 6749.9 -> 4.71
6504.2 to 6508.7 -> 4.95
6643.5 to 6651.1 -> 4.82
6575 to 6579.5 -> 4.74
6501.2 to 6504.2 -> 4.96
